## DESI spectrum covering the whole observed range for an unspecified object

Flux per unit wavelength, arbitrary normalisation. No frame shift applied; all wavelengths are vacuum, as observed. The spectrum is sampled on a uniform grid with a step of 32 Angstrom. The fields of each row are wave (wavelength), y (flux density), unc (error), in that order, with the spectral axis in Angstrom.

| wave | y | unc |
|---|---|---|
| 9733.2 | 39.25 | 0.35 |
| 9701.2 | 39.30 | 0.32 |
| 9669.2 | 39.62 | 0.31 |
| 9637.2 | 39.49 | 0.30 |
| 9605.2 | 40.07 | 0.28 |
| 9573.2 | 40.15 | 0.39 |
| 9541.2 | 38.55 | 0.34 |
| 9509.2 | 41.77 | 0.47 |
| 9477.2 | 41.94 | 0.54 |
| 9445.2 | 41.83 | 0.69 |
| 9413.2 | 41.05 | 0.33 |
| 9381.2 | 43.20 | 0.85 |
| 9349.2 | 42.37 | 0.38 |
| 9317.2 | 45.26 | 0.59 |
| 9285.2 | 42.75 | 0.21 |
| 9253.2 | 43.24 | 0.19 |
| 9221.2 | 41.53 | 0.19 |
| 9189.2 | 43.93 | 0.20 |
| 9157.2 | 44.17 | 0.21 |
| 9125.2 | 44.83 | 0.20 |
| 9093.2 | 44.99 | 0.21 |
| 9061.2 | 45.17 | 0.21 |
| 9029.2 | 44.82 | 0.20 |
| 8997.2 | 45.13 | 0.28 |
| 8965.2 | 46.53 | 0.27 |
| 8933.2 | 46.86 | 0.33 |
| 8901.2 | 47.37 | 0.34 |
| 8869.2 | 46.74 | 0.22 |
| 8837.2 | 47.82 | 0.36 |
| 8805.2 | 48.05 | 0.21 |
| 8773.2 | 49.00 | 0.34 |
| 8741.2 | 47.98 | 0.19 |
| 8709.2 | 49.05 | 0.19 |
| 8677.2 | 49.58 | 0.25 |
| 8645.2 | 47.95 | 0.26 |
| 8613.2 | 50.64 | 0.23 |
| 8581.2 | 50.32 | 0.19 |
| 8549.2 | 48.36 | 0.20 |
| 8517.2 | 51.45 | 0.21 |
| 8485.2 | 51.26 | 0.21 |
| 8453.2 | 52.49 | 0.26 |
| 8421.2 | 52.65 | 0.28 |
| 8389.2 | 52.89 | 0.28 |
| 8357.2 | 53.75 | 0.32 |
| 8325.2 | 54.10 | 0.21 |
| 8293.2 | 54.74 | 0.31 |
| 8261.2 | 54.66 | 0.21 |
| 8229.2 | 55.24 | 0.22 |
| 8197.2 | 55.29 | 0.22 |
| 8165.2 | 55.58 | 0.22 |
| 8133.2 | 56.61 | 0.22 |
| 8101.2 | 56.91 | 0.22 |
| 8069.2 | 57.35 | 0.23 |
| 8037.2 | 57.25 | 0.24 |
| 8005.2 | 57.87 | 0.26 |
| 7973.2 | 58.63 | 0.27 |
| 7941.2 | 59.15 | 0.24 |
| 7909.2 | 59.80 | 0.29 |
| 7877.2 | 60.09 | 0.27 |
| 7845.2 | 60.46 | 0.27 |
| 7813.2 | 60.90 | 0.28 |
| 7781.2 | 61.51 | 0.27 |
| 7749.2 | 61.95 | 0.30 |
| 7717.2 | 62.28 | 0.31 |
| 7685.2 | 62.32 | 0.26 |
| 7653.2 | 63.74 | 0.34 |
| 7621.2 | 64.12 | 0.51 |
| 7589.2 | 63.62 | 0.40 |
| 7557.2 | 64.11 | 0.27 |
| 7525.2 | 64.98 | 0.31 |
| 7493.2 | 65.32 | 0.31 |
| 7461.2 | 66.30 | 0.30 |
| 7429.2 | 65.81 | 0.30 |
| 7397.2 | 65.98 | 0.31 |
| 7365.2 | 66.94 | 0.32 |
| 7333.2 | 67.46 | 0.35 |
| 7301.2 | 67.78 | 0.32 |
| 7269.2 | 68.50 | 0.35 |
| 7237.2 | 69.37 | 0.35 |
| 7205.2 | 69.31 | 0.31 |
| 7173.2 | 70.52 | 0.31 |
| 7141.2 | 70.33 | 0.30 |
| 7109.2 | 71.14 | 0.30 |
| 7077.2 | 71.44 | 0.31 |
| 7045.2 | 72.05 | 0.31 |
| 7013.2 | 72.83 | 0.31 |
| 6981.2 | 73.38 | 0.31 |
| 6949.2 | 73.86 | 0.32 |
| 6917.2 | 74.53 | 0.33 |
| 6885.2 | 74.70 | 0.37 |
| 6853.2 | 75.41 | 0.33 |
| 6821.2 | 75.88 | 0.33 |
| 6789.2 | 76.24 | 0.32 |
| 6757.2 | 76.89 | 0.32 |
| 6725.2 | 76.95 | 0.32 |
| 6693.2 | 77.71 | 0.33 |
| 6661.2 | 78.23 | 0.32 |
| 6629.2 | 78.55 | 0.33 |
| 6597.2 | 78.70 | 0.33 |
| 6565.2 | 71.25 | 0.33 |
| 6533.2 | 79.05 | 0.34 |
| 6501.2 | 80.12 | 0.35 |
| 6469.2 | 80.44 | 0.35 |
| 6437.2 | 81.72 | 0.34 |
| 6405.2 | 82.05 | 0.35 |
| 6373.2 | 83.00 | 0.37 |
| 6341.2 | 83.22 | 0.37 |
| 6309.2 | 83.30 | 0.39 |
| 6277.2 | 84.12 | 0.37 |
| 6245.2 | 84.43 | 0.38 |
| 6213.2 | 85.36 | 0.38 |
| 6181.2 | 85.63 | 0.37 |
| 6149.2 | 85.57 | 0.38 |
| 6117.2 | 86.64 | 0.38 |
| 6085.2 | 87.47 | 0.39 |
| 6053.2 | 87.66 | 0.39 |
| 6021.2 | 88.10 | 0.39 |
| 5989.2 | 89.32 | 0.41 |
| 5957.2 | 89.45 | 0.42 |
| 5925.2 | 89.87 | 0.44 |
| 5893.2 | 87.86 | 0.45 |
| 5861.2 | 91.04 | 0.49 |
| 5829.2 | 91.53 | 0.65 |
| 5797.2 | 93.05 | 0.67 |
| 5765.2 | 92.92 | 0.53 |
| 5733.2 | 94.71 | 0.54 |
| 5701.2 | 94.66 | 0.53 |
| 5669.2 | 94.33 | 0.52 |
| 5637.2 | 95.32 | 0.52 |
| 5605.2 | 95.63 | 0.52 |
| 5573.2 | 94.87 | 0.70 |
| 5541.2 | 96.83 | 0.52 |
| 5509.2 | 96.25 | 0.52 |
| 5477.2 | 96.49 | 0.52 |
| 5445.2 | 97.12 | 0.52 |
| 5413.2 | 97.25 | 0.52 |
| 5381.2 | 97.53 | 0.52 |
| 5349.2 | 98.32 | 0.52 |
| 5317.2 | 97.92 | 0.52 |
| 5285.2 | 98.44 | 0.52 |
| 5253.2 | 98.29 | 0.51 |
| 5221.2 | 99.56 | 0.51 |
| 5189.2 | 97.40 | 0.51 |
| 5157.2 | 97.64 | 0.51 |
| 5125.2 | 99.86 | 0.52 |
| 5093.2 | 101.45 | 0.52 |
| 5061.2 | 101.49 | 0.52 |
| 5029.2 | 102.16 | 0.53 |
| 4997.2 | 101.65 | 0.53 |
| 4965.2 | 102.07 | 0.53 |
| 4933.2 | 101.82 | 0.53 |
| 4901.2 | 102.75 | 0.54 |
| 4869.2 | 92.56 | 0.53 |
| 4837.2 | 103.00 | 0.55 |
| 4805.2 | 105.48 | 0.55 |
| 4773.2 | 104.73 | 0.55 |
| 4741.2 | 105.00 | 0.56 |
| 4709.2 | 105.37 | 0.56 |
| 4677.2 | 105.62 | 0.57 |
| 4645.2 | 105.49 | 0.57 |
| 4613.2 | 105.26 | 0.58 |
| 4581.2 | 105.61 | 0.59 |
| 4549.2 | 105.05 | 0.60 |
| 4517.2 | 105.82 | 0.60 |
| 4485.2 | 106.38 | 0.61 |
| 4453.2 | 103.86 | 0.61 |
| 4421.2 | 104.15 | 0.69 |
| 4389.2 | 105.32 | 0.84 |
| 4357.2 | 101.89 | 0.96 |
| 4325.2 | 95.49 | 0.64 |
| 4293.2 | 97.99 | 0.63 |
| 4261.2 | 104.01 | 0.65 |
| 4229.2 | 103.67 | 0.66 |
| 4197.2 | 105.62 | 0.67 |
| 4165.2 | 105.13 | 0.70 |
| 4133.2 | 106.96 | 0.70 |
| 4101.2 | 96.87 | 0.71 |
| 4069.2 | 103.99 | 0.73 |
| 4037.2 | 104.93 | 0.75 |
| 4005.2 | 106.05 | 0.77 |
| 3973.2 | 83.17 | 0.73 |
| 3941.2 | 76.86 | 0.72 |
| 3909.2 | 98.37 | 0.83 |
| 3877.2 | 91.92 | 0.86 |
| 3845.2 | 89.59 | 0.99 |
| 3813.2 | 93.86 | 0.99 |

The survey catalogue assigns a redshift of 0.00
